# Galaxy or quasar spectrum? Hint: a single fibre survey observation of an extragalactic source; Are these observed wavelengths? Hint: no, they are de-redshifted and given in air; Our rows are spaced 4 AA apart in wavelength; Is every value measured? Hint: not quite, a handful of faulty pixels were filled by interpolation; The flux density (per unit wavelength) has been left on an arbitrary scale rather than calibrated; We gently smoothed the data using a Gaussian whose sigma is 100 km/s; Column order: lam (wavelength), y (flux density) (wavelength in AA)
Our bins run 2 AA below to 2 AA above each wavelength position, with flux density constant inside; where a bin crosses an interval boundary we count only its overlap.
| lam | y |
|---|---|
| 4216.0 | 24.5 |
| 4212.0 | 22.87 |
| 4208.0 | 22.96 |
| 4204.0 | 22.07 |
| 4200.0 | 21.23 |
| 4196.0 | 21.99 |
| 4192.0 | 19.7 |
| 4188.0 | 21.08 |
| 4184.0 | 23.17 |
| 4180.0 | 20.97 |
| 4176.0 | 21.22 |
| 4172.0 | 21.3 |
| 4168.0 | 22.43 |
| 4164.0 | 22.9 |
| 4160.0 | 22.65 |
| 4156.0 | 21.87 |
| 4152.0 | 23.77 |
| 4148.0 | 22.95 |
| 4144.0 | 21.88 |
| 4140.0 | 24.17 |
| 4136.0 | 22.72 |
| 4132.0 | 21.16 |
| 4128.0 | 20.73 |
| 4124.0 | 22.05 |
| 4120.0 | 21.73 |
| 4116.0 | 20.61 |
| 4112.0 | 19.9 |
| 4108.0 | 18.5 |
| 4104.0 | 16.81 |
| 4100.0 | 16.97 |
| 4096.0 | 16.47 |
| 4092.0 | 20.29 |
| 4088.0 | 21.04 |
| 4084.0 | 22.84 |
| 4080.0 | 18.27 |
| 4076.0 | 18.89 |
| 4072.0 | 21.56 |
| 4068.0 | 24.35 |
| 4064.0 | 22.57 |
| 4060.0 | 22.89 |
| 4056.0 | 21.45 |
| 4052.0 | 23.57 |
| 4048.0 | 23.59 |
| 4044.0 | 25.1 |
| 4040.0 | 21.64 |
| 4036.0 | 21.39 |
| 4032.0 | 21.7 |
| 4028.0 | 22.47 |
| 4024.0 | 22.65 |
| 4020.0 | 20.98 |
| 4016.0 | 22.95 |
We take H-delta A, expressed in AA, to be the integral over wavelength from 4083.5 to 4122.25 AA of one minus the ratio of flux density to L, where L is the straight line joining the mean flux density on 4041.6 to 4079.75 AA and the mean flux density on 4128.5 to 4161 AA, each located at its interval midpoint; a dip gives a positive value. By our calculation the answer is 5.3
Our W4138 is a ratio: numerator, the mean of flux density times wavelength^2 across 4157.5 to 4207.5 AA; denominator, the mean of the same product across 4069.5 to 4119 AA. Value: 1.17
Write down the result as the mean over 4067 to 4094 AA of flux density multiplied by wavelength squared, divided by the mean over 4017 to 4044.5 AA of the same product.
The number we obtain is 0.97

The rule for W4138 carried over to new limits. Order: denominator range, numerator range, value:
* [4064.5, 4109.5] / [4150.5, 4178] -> 1.17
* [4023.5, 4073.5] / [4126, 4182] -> 1.03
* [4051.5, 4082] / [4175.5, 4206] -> 1.05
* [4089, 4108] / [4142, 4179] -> 1.28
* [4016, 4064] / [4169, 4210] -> 1.03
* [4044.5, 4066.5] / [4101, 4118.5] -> 0.84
